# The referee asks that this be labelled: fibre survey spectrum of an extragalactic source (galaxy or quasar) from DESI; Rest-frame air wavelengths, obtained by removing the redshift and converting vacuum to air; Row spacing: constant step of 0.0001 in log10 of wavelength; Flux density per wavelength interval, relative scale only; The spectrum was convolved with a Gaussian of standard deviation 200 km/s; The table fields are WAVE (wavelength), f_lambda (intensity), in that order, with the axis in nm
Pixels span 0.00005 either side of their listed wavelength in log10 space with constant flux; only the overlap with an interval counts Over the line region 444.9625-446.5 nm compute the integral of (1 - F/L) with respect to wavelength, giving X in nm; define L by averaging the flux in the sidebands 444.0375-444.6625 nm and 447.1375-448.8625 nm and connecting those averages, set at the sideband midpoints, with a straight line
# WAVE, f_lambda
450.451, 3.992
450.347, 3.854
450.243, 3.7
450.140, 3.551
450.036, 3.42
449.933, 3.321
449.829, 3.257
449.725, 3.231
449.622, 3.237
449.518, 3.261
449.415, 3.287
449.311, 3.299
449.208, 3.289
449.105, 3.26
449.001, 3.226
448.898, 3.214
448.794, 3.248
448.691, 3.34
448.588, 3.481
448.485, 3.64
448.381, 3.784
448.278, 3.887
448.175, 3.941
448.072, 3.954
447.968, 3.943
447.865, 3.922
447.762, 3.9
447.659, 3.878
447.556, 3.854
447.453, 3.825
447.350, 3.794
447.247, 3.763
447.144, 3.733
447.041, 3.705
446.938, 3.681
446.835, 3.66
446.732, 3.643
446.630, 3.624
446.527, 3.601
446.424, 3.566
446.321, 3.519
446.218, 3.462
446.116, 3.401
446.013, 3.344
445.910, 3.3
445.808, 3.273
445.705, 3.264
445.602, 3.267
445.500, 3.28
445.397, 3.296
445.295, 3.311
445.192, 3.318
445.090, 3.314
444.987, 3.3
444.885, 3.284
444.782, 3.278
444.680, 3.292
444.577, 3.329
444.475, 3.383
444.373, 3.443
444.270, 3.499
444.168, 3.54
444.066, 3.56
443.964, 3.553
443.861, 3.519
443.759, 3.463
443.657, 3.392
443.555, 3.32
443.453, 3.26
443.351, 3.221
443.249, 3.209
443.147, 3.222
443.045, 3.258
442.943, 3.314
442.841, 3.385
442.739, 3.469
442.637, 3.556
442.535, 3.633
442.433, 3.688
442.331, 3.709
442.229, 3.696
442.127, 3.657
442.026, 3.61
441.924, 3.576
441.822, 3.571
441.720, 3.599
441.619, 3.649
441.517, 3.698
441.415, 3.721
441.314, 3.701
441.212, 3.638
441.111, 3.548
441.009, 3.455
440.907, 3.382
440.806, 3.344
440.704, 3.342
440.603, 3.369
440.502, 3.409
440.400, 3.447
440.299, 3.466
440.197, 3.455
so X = 0.09 nm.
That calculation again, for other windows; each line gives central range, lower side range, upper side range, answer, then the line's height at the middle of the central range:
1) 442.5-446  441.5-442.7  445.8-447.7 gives 0.26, 3.63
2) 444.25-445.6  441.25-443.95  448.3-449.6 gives 0.05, 3.45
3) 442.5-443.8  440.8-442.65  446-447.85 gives 0.10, 3.63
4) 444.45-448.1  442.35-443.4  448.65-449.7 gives -0.23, 3.33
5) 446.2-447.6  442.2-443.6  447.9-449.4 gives -0.07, 3.5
